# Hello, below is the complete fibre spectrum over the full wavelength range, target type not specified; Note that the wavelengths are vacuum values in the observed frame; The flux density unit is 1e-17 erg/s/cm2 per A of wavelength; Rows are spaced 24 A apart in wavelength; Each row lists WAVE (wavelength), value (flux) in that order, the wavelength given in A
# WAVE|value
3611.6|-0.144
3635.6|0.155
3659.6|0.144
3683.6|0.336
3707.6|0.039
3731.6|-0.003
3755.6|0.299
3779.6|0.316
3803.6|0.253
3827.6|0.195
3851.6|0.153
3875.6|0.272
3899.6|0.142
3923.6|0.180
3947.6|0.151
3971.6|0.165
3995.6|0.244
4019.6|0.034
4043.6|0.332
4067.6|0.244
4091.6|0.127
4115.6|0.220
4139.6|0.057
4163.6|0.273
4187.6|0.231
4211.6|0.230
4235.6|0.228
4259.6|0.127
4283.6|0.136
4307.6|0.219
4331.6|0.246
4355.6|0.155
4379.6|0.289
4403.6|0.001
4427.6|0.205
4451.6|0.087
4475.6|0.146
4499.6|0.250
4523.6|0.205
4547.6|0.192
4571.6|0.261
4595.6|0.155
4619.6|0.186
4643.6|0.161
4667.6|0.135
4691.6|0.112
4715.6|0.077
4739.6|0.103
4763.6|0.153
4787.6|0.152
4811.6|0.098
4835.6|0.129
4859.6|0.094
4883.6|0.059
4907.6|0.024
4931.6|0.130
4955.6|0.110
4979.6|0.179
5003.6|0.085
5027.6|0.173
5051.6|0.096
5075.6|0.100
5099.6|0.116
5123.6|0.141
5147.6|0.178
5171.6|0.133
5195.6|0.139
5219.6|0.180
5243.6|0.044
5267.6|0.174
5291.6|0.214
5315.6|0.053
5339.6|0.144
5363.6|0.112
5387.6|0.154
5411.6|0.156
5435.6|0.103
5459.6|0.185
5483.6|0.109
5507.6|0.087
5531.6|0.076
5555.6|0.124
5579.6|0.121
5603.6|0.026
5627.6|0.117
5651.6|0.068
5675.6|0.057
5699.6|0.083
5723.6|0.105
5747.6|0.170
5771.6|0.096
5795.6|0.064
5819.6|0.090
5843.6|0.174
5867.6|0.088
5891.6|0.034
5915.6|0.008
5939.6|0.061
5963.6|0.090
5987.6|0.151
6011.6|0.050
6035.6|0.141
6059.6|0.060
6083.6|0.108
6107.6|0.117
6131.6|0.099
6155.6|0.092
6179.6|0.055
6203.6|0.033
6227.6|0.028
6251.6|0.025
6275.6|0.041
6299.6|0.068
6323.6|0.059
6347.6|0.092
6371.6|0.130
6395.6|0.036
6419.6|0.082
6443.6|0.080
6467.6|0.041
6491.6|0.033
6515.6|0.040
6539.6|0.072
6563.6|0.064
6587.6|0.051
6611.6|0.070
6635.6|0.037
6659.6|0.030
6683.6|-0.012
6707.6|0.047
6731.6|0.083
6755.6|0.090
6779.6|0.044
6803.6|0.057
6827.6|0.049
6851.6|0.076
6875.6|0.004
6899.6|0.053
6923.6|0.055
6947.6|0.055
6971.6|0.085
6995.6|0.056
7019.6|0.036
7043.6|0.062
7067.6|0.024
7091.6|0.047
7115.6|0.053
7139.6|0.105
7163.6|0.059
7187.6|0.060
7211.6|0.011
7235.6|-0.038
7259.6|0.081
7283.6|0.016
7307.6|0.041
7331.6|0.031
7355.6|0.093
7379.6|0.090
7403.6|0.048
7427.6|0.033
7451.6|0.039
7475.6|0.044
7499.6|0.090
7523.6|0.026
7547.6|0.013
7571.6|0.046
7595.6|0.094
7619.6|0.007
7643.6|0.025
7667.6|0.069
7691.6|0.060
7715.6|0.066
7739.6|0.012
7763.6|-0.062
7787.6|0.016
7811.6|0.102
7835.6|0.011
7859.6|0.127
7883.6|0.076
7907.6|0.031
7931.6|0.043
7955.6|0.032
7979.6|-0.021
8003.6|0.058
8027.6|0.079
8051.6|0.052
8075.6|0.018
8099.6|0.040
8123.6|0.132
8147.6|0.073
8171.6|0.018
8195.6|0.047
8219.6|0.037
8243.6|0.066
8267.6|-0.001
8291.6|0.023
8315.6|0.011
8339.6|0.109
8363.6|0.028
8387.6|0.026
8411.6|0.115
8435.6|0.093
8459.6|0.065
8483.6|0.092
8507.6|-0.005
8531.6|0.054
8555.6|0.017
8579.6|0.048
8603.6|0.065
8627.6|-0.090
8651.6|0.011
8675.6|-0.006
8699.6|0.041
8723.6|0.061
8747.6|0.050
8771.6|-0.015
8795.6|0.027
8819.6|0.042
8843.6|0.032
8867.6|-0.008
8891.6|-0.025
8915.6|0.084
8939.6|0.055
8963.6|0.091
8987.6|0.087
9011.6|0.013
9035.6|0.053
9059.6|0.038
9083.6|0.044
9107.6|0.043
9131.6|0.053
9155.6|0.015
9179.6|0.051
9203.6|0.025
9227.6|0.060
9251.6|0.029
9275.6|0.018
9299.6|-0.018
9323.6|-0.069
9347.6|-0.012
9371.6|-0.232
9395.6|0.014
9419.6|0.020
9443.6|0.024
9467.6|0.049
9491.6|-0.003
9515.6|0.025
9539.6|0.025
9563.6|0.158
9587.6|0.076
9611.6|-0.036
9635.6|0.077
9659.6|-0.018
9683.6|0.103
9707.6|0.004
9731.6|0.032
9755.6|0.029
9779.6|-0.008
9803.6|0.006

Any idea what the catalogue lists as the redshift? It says 1.180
